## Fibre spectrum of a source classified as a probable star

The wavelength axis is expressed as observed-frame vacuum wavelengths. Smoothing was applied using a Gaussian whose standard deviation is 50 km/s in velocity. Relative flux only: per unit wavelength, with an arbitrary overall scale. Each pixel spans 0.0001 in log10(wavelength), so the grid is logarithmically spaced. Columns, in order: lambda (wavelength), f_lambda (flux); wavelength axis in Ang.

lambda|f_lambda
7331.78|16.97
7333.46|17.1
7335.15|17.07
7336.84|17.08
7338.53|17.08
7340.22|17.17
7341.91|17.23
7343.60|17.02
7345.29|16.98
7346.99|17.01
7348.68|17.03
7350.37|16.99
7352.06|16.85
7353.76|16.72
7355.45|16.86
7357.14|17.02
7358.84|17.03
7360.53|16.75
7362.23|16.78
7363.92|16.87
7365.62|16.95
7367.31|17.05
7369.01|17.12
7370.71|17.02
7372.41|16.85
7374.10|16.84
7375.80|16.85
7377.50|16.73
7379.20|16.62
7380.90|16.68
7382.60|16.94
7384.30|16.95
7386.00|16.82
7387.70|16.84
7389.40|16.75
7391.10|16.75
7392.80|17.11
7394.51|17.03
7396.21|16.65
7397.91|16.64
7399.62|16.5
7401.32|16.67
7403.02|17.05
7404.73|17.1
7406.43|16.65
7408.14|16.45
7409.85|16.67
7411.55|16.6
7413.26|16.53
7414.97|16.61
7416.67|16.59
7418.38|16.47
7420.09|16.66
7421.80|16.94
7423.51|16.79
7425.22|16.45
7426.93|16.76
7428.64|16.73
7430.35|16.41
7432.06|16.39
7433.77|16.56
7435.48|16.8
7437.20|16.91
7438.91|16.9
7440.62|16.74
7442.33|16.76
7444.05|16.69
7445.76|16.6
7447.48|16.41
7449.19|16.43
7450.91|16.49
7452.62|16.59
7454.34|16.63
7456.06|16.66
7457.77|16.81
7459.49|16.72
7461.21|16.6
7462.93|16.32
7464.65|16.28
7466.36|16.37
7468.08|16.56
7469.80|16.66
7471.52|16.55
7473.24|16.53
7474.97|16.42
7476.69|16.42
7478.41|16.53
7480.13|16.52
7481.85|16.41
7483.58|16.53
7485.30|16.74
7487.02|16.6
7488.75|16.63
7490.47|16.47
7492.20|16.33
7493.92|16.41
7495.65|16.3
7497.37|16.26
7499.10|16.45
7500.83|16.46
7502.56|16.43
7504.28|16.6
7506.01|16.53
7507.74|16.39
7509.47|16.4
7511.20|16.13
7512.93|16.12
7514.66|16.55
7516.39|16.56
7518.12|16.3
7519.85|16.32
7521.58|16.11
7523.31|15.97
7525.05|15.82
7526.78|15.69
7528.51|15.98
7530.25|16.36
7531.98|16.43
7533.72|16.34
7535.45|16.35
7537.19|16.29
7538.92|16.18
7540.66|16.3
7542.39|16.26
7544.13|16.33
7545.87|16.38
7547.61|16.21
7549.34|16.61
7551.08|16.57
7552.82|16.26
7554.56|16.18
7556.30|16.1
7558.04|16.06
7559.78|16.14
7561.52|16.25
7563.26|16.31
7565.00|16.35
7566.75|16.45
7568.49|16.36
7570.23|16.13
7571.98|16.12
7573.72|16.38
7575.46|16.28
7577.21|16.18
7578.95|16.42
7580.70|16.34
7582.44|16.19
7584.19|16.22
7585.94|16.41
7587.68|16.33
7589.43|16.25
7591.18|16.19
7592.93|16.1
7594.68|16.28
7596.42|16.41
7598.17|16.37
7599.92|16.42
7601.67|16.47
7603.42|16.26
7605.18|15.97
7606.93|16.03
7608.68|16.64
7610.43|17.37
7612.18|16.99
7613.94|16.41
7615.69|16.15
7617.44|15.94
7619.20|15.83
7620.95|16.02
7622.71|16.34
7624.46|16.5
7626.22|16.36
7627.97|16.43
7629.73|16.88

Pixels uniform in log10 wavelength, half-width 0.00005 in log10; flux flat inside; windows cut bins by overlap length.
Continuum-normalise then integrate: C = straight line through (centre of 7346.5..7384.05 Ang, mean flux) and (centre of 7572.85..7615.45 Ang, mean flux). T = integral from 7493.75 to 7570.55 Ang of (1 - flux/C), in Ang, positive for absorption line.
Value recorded 1.0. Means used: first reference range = 16.9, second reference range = 16.4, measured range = 16.3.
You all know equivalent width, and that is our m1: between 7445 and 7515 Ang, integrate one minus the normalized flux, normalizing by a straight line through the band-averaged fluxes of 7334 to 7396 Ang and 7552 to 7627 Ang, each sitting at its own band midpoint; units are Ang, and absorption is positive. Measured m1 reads 0.5 Ang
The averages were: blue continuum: 16.9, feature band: 16.5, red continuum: 16.3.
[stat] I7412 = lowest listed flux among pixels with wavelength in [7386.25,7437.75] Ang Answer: 16.39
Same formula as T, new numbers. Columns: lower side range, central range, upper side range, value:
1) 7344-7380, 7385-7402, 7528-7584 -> 0.0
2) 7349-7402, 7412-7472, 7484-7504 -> 0.1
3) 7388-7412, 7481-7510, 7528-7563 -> 0.0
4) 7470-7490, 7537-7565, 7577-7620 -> 0.2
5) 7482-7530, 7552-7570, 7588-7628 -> 0.1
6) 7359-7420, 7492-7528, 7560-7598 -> 0.4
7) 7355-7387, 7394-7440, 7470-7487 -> 0.1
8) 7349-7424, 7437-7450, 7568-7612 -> 0.0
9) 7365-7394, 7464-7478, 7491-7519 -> 0.0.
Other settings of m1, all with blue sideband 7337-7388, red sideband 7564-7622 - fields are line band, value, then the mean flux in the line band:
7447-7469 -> 0.2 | 16.5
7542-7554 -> 0.0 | 16.4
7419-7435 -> 0.1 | 16.6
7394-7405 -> 0.0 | 16.8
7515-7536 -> 0.4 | 16.2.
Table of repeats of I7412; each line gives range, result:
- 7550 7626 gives 15.83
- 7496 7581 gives 15.69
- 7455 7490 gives 16.28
